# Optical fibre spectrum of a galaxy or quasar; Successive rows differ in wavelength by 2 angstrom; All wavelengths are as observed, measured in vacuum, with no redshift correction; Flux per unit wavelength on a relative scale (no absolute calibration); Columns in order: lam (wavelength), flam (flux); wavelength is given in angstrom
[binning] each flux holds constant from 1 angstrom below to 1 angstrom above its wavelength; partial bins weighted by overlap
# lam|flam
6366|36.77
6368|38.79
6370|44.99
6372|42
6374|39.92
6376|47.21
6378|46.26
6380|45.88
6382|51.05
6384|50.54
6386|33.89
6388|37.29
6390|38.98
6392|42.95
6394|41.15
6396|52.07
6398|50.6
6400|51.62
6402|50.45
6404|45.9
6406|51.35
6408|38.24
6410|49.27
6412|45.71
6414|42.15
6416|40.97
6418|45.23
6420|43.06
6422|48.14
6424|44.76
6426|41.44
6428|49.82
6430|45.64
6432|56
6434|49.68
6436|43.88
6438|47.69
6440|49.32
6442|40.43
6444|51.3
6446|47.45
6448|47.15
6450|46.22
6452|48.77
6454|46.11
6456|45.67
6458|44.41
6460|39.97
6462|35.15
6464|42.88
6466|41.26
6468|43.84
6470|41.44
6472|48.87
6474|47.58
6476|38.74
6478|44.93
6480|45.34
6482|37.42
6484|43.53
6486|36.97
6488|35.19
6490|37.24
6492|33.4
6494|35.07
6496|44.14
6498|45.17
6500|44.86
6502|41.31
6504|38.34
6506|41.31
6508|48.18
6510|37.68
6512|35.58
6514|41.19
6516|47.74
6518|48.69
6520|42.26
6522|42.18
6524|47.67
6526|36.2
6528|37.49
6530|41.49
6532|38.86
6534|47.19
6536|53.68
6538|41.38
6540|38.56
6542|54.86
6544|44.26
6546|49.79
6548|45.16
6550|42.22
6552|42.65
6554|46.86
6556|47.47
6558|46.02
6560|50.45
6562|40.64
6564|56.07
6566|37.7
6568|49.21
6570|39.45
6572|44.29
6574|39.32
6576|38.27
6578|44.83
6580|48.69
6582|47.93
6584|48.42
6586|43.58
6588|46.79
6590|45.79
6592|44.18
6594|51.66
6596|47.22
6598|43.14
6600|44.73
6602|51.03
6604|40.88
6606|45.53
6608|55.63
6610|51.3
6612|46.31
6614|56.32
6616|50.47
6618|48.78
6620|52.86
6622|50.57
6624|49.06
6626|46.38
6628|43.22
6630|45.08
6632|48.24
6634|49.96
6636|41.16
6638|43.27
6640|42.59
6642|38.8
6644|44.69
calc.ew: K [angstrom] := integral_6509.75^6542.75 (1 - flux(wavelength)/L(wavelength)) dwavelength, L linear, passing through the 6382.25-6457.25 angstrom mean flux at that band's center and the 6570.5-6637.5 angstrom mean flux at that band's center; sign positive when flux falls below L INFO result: 2.42 angstrom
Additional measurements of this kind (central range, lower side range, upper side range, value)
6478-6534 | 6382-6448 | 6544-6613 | 5.9 angstrom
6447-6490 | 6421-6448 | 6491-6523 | 1.9 angstrom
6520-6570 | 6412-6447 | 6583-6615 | 2.6 angstrom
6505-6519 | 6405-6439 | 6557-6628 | 1.1 angstrom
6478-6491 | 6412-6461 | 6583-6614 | 1.9 angstrom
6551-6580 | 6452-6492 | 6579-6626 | 1.1 angstrom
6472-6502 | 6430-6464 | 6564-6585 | 3.0 angstrom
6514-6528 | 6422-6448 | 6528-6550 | 0.6 angstrom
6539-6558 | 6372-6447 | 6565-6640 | 0.2 angstrom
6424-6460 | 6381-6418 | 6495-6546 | -1.8 angstrom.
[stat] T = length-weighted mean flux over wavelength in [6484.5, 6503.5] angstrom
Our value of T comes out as 39.3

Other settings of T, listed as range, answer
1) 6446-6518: 42.2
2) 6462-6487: 42.4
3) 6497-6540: 42.7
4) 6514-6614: 45.5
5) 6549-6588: 45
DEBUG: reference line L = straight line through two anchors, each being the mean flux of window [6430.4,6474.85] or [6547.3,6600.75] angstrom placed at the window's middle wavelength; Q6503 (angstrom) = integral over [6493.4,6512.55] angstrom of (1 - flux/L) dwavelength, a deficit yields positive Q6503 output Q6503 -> 1.7 angstrom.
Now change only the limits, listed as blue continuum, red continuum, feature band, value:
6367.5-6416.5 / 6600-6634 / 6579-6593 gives 0.5 angstrom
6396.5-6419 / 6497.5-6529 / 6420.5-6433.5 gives -0.5 angstrom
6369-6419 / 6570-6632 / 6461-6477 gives 1.1 angstrom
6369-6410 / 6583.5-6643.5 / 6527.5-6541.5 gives 0.9 angstrom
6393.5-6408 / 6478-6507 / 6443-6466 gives -0.6 angstrom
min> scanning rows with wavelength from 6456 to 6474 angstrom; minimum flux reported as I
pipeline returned 35.15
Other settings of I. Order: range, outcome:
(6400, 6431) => 38.24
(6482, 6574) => 33.4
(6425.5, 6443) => 40.43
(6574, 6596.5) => 38.27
